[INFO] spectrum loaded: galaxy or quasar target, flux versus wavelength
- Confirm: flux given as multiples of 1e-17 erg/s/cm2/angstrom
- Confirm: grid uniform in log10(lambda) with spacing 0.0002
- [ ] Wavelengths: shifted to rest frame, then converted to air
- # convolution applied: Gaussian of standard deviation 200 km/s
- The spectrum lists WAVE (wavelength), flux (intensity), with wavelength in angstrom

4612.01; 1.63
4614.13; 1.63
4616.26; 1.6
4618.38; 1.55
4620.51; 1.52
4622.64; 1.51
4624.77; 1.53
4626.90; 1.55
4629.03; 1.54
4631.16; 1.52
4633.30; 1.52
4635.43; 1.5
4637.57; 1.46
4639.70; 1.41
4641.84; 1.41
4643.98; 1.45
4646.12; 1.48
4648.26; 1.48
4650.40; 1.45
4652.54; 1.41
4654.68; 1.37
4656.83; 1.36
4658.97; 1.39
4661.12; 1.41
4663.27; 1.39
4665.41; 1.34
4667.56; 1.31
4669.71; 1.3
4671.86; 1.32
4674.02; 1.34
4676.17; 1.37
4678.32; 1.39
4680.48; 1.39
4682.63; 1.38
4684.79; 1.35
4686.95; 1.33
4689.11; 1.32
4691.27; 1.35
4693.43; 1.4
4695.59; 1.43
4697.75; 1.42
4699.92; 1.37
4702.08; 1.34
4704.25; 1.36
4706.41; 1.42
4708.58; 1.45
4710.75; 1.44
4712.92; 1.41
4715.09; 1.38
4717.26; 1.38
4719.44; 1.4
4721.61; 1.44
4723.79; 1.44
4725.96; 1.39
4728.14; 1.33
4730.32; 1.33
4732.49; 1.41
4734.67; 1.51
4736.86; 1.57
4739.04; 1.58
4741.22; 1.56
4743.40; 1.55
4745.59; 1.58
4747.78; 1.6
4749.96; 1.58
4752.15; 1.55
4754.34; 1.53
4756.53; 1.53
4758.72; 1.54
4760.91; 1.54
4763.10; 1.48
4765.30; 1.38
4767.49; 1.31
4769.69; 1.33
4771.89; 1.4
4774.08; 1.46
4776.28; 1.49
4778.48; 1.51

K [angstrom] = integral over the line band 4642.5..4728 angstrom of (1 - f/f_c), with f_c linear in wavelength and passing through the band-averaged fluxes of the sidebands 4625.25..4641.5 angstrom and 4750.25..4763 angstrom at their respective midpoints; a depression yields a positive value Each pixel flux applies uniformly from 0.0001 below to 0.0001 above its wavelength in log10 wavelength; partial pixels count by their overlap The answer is 7.1 angstrom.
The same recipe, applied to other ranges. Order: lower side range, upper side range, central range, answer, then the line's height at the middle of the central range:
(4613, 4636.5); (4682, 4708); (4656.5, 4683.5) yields 1.4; 1.43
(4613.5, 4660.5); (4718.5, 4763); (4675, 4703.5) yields 2.3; 1.49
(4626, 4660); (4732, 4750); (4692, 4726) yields 2.6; 1.52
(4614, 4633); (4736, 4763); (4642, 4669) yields 2.5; 1.55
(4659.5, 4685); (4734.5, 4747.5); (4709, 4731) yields 1.5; 1.5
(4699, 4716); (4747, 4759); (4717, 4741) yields 0.5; 1.47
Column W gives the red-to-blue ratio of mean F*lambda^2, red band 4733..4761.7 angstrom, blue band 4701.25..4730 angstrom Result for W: 1.13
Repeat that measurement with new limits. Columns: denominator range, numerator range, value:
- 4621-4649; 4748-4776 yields 1.04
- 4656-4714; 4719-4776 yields 1.10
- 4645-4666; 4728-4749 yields 1.11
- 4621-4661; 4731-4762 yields 1.10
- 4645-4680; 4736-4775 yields 1.13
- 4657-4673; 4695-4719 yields 1.05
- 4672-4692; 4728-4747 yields 1.13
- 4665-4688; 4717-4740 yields 1.09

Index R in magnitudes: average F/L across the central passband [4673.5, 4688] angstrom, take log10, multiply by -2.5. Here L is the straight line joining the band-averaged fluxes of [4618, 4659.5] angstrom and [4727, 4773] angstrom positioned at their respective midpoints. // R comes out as 0.08 mag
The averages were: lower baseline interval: 1.47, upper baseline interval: 1.49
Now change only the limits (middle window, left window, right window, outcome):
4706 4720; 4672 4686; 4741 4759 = 0.04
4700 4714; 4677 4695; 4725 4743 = 0.01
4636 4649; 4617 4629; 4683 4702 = 0.03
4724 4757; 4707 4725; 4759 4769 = -0.06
